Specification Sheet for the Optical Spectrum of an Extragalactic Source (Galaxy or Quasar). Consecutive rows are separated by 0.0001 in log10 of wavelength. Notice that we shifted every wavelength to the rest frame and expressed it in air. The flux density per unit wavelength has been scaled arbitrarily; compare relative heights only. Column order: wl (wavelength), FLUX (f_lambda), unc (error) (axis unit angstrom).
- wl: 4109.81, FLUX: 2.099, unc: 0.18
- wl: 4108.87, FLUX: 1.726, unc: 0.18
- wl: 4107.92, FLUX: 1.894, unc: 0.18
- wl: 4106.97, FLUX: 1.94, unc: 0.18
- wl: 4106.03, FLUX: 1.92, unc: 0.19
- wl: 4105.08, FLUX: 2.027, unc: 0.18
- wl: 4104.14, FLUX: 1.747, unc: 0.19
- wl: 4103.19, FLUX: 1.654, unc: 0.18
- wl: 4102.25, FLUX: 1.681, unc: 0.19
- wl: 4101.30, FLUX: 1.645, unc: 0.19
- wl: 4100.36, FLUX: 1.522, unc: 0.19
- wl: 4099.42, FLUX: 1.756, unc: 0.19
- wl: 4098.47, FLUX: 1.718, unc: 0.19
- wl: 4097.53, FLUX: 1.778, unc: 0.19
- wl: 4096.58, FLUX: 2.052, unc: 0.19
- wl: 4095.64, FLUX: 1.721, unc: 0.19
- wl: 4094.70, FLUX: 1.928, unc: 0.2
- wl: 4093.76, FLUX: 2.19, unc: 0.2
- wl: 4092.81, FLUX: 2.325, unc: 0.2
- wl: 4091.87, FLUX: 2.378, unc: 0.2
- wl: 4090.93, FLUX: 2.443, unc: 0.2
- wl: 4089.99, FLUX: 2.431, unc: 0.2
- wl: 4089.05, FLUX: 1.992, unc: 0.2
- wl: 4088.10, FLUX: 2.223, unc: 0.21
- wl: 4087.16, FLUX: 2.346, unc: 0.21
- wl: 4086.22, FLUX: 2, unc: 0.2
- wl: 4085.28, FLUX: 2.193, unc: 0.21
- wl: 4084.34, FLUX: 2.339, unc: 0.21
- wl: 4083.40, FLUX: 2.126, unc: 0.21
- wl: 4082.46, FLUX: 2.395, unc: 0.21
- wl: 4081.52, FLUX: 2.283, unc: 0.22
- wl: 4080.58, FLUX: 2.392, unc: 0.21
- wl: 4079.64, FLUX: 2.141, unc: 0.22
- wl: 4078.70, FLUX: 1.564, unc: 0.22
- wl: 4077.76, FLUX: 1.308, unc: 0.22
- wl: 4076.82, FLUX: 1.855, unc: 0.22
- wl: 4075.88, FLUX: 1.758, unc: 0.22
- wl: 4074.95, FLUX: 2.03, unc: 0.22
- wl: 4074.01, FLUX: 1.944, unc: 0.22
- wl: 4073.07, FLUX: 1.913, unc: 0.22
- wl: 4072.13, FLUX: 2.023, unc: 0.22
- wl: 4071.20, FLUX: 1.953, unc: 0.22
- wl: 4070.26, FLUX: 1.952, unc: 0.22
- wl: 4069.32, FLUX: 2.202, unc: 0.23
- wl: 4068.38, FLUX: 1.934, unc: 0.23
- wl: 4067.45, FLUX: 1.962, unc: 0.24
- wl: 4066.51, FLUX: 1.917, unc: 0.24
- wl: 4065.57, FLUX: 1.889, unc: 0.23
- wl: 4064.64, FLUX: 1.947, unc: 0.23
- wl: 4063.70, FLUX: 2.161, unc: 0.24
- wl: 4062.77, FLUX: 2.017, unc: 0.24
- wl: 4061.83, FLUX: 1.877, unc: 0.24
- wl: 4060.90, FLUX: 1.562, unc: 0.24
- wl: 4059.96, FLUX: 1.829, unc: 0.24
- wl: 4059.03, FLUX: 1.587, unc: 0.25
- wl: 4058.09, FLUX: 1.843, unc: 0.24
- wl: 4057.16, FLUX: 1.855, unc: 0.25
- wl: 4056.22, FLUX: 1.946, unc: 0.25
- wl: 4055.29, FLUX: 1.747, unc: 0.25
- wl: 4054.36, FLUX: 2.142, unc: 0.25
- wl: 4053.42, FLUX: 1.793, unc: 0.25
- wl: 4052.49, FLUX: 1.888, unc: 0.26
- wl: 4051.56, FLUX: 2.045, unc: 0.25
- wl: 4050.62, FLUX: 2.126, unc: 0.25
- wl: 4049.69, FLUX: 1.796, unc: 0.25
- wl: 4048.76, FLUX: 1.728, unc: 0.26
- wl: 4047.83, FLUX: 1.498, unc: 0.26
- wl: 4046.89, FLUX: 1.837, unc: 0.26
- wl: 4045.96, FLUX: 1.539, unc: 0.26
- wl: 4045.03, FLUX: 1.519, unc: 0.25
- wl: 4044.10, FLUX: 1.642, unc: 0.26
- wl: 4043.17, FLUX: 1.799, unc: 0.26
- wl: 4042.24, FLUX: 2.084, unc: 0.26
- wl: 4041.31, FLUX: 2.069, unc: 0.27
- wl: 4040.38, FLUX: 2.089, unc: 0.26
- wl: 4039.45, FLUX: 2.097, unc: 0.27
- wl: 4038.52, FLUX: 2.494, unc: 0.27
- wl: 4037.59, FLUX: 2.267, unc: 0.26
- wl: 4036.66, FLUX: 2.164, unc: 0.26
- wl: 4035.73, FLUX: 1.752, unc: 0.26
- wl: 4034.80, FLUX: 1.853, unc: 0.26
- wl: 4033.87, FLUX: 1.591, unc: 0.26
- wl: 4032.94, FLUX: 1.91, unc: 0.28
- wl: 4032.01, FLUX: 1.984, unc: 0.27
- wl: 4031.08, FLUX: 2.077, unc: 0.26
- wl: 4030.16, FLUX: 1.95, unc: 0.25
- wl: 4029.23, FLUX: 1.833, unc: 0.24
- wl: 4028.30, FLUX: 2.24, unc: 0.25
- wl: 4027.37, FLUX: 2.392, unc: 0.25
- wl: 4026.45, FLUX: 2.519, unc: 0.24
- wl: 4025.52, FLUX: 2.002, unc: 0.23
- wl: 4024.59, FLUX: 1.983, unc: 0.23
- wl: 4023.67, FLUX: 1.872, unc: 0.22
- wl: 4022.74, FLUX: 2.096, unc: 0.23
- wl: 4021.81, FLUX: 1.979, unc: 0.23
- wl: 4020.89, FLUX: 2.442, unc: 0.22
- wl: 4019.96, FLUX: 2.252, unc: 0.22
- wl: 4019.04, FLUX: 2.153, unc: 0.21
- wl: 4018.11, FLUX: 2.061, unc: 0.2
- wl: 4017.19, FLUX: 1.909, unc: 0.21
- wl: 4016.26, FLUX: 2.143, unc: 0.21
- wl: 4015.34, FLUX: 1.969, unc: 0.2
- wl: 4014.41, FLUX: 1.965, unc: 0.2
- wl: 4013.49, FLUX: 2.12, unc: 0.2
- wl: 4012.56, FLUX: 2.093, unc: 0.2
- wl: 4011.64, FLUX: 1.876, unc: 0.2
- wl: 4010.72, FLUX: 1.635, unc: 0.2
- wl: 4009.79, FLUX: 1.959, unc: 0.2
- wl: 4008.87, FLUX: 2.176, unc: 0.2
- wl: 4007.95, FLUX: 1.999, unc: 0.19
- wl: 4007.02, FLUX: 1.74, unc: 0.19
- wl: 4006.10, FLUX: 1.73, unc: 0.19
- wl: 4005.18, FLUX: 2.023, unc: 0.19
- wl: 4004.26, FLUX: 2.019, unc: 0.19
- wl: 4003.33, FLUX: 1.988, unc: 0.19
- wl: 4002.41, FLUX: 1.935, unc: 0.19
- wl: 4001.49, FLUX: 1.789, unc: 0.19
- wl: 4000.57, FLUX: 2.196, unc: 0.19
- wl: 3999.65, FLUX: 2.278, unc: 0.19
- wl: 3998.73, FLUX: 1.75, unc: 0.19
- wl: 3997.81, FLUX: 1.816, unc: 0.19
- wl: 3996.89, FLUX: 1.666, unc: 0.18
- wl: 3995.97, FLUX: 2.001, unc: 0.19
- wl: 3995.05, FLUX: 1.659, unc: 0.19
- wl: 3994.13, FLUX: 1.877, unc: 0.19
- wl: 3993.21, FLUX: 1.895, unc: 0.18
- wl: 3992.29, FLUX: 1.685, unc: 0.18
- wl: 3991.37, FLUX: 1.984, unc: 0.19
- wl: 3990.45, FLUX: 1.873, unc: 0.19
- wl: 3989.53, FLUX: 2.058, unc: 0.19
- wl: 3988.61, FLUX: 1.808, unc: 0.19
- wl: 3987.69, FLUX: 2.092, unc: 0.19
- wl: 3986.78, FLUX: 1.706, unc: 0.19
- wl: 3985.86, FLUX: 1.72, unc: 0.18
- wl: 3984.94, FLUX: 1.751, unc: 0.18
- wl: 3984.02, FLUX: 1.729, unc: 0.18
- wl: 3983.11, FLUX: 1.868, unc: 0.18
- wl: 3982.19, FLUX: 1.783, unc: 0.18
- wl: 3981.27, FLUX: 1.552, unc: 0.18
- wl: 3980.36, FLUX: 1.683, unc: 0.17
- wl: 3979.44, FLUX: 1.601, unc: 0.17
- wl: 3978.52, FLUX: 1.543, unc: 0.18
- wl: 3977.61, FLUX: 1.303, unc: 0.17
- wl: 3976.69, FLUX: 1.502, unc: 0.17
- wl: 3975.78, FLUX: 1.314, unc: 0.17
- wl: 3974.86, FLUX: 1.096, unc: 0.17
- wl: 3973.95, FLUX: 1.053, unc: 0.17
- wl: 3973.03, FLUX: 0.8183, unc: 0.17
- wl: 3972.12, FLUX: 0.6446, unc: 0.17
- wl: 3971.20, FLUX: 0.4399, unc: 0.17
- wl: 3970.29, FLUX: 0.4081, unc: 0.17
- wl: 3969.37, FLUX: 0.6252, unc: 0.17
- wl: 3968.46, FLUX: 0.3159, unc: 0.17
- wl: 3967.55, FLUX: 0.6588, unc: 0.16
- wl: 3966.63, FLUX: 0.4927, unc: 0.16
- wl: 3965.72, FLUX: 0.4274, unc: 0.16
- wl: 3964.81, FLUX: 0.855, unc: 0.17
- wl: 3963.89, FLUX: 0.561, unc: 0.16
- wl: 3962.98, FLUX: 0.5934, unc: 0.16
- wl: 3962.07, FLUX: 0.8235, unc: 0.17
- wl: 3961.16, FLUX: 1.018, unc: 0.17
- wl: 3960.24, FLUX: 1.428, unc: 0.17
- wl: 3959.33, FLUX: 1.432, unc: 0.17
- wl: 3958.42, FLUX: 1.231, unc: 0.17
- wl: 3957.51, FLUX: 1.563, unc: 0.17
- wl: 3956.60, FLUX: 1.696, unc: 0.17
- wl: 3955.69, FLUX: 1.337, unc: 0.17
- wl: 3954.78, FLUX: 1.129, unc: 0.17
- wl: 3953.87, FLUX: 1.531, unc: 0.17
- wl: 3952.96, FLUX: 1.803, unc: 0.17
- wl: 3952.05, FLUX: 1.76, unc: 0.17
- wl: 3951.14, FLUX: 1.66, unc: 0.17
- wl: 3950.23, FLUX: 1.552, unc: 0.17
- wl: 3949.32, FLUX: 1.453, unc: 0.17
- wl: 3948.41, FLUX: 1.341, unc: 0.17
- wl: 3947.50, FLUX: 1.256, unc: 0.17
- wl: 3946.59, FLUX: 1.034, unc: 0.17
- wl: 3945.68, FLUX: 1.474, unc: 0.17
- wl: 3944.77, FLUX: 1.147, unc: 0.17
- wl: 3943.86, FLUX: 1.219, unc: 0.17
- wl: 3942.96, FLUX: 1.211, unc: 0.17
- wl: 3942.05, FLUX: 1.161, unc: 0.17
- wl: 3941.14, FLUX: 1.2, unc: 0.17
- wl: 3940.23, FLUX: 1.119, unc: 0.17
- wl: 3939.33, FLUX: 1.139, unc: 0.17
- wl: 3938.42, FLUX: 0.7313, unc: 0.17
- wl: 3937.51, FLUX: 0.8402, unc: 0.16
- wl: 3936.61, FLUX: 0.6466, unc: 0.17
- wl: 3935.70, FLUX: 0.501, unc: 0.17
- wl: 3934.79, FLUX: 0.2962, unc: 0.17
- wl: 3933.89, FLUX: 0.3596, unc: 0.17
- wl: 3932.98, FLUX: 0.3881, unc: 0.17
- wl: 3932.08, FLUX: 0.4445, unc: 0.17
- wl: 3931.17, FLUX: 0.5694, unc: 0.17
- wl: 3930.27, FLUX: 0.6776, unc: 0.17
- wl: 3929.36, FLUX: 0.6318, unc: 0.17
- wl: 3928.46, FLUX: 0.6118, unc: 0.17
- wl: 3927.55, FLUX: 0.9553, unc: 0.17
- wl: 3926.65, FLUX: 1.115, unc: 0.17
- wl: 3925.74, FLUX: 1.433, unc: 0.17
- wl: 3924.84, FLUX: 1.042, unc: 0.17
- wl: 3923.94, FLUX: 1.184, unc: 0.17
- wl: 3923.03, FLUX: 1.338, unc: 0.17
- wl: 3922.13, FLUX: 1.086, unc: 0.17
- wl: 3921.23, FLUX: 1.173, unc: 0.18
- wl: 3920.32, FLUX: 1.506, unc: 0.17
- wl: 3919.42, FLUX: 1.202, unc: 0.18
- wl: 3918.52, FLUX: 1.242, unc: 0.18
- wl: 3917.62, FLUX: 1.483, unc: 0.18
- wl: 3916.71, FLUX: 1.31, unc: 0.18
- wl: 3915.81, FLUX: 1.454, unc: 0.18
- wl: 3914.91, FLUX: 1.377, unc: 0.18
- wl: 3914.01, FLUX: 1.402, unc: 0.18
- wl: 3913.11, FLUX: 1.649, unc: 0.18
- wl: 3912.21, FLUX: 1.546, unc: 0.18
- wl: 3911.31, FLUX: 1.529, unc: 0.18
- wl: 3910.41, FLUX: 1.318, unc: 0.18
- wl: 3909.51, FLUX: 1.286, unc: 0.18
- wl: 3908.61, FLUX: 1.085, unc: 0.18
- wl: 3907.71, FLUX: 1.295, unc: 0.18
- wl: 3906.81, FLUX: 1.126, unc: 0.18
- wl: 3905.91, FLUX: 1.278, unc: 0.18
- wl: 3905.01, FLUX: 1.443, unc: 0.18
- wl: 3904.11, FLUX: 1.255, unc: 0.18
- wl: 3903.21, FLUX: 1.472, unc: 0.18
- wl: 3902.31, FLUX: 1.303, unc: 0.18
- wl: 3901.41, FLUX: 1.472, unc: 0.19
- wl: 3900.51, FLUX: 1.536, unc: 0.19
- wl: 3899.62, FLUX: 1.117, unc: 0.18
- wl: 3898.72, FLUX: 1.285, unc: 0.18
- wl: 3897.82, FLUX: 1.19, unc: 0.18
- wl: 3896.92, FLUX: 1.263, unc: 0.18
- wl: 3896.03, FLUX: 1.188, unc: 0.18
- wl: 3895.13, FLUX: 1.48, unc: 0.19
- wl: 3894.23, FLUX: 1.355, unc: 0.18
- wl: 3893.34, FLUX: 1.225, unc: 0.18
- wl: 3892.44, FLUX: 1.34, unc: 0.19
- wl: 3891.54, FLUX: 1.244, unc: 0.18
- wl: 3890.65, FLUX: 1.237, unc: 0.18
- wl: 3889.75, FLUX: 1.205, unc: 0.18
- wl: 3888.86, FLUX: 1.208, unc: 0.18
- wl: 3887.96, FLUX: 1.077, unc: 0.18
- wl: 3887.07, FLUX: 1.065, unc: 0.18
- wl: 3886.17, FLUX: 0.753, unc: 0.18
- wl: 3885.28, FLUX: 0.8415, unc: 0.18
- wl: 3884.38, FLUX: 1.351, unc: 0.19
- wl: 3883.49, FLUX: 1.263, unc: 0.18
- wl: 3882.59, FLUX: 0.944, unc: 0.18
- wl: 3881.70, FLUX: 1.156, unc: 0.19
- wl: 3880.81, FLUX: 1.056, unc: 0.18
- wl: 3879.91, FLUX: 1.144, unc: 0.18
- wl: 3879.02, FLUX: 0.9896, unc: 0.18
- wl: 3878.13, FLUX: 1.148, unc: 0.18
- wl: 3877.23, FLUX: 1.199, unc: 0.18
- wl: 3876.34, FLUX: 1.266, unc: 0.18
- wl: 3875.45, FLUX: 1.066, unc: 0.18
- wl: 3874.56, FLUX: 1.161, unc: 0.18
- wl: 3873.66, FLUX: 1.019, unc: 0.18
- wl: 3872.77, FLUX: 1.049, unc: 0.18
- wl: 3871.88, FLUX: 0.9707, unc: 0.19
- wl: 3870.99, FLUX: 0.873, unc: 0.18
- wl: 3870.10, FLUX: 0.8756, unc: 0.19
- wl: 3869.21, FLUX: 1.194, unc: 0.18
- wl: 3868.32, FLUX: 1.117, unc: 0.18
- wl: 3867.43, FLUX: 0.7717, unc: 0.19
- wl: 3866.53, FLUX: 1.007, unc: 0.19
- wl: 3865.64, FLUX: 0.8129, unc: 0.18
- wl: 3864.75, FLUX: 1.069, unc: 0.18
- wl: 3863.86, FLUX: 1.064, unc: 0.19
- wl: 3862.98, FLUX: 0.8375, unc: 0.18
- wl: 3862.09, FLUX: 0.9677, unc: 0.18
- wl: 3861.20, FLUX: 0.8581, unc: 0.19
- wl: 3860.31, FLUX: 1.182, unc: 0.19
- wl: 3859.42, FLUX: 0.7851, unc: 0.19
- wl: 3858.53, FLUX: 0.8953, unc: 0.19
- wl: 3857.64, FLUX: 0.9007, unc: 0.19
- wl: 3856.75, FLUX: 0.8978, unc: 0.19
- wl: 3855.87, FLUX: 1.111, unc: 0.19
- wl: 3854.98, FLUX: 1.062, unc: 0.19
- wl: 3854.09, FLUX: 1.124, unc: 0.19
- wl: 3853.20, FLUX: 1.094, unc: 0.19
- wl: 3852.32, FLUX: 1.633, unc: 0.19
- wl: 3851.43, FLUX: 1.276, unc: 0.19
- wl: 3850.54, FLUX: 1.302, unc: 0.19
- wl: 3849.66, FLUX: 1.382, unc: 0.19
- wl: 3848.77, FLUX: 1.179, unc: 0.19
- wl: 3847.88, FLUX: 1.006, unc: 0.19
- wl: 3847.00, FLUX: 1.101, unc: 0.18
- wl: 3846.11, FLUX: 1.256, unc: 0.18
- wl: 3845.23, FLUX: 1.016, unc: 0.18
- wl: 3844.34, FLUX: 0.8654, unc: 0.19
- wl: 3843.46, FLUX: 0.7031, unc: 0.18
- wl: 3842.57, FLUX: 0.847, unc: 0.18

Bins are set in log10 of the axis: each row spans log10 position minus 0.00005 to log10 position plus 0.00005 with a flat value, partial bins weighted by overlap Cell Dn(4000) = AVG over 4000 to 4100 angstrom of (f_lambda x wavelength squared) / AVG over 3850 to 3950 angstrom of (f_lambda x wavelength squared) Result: 1.92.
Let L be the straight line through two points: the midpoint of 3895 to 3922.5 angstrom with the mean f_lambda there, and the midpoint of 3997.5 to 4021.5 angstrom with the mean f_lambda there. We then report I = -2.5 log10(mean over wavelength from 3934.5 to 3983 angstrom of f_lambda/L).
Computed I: 0.43 mag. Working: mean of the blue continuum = 1.33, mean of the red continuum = 2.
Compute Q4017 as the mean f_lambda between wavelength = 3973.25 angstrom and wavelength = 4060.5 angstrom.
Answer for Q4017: 1.88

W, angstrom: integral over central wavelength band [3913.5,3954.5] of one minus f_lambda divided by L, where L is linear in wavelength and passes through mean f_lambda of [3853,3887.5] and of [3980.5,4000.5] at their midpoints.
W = 9.63 angstrom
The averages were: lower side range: 1.02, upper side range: 1.84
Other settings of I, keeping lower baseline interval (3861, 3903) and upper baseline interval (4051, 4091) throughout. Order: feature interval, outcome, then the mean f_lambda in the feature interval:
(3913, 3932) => 0.144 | 1.14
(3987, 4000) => -0.153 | 1.88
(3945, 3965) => 0.121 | 1.3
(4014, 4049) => -0.108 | 1.99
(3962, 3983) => 0.499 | 0.979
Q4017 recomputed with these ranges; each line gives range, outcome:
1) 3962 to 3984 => 1.02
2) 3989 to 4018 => 1.93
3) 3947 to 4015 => 1.51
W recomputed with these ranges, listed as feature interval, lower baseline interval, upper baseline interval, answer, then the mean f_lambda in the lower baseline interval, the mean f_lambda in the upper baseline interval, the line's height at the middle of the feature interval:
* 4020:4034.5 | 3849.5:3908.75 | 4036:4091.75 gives -2.0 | 1.14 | 1.98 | 1.81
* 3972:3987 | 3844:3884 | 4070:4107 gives 0.8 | 1.07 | 1.99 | 1.54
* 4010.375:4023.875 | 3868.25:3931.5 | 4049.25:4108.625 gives -2.8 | 1.19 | 1.96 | 1.69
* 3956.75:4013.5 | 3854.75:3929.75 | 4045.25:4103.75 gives 2.6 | 1.16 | 1.94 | 1.56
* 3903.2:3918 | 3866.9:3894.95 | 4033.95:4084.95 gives -1.5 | 1.11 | 1.93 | 1.24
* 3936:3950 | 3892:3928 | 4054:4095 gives 3.1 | 1.31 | 2.02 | 1.45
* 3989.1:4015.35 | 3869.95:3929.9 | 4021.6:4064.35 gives -2.9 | 1.21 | 1.94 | 1.73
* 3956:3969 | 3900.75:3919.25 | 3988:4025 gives 5.7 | 1.37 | 1.96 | 1.69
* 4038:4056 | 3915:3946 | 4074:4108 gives -1.8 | 0.999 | 1.99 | 1.72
